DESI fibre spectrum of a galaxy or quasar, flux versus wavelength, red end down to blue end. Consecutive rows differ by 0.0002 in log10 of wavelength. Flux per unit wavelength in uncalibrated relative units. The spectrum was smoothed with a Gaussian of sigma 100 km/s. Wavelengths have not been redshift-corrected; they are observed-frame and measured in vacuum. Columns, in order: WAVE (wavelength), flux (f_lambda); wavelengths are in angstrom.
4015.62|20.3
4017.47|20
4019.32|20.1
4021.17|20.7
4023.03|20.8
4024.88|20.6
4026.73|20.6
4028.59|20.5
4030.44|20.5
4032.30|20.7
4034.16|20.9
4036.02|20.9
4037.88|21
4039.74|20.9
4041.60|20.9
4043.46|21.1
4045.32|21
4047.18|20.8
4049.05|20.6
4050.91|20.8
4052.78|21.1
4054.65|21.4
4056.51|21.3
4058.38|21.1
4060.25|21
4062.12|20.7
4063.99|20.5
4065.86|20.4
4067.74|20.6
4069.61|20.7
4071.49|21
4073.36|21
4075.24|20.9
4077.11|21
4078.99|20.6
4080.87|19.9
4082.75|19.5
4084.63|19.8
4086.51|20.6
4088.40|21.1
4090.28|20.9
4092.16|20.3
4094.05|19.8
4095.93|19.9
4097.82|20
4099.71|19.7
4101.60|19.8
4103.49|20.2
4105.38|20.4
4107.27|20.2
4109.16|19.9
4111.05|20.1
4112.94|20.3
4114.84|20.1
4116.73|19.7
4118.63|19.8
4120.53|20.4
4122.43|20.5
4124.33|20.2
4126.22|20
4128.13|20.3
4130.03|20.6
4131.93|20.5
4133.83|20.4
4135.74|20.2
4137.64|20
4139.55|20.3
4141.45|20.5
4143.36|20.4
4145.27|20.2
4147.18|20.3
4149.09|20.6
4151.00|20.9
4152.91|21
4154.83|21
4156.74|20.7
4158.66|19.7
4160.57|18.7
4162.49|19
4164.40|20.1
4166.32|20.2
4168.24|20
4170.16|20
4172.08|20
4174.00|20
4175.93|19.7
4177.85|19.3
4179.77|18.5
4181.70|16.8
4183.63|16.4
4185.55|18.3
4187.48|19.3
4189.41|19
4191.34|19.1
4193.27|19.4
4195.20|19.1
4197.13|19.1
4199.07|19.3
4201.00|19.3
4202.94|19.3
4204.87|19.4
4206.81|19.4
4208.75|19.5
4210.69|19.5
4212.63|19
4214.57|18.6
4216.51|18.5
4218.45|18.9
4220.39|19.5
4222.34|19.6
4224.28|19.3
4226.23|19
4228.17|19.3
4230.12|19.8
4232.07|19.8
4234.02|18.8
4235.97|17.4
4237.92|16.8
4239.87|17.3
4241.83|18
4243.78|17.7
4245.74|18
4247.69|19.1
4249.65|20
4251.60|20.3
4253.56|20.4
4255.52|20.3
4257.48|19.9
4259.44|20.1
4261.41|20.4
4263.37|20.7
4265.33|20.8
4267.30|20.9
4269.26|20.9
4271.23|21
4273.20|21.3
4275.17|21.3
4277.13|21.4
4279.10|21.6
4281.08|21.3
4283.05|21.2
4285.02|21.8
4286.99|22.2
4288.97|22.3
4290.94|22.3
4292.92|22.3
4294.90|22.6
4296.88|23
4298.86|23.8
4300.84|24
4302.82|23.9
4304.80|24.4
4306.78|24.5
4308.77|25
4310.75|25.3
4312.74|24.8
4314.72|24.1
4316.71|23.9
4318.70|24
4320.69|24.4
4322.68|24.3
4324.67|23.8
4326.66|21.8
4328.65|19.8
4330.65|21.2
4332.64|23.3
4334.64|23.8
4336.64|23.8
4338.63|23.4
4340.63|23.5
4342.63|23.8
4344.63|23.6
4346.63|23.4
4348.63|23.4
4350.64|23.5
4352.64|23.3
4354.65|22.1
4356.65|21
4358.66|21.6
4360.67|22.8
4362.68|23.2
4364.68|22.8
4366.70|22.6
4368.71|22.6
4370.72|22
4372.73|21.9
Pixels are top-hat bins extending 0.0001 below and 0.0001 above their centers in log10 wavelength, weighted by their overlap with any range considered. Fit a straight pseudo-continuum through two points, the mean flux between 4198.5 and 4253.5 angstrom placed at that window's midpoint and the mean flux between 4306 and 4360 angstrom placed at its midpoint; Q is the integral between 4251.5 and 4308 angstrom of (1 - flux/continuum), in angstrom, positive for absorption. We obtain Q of -1.6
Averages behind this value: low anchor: 19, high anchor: 23.3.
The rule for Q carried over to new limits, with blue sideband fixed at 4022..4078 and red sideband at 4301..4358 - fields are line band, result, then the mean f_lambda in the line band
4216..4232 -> 2.3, 19.3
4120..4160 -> 2.4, 20.4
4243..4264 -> 2.8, 19.7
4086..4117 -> 1.7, 20.2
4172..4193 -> 3.2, 18.7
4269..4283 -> 1.0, 21.3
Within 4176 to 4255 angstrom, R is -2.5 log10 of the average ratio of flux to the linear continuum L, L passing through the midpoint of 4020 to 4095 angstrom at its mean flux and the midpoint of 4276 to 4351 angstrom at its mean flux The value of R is 0.176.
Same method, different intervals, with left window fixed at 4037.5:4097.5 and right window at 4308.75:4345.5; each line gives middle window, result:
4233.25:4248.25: 0.26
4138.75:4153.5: 0.05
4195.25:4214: 0.15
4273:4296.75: 0.06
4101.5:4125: 0.06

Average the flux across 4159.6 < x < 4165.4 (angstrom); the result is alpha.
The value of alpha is 19.3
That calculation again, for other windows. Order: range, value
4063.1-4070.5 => 20.5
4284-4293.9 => 22.2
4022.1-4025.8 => 20.7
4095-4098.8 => 19.9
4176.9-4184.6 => 17.8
